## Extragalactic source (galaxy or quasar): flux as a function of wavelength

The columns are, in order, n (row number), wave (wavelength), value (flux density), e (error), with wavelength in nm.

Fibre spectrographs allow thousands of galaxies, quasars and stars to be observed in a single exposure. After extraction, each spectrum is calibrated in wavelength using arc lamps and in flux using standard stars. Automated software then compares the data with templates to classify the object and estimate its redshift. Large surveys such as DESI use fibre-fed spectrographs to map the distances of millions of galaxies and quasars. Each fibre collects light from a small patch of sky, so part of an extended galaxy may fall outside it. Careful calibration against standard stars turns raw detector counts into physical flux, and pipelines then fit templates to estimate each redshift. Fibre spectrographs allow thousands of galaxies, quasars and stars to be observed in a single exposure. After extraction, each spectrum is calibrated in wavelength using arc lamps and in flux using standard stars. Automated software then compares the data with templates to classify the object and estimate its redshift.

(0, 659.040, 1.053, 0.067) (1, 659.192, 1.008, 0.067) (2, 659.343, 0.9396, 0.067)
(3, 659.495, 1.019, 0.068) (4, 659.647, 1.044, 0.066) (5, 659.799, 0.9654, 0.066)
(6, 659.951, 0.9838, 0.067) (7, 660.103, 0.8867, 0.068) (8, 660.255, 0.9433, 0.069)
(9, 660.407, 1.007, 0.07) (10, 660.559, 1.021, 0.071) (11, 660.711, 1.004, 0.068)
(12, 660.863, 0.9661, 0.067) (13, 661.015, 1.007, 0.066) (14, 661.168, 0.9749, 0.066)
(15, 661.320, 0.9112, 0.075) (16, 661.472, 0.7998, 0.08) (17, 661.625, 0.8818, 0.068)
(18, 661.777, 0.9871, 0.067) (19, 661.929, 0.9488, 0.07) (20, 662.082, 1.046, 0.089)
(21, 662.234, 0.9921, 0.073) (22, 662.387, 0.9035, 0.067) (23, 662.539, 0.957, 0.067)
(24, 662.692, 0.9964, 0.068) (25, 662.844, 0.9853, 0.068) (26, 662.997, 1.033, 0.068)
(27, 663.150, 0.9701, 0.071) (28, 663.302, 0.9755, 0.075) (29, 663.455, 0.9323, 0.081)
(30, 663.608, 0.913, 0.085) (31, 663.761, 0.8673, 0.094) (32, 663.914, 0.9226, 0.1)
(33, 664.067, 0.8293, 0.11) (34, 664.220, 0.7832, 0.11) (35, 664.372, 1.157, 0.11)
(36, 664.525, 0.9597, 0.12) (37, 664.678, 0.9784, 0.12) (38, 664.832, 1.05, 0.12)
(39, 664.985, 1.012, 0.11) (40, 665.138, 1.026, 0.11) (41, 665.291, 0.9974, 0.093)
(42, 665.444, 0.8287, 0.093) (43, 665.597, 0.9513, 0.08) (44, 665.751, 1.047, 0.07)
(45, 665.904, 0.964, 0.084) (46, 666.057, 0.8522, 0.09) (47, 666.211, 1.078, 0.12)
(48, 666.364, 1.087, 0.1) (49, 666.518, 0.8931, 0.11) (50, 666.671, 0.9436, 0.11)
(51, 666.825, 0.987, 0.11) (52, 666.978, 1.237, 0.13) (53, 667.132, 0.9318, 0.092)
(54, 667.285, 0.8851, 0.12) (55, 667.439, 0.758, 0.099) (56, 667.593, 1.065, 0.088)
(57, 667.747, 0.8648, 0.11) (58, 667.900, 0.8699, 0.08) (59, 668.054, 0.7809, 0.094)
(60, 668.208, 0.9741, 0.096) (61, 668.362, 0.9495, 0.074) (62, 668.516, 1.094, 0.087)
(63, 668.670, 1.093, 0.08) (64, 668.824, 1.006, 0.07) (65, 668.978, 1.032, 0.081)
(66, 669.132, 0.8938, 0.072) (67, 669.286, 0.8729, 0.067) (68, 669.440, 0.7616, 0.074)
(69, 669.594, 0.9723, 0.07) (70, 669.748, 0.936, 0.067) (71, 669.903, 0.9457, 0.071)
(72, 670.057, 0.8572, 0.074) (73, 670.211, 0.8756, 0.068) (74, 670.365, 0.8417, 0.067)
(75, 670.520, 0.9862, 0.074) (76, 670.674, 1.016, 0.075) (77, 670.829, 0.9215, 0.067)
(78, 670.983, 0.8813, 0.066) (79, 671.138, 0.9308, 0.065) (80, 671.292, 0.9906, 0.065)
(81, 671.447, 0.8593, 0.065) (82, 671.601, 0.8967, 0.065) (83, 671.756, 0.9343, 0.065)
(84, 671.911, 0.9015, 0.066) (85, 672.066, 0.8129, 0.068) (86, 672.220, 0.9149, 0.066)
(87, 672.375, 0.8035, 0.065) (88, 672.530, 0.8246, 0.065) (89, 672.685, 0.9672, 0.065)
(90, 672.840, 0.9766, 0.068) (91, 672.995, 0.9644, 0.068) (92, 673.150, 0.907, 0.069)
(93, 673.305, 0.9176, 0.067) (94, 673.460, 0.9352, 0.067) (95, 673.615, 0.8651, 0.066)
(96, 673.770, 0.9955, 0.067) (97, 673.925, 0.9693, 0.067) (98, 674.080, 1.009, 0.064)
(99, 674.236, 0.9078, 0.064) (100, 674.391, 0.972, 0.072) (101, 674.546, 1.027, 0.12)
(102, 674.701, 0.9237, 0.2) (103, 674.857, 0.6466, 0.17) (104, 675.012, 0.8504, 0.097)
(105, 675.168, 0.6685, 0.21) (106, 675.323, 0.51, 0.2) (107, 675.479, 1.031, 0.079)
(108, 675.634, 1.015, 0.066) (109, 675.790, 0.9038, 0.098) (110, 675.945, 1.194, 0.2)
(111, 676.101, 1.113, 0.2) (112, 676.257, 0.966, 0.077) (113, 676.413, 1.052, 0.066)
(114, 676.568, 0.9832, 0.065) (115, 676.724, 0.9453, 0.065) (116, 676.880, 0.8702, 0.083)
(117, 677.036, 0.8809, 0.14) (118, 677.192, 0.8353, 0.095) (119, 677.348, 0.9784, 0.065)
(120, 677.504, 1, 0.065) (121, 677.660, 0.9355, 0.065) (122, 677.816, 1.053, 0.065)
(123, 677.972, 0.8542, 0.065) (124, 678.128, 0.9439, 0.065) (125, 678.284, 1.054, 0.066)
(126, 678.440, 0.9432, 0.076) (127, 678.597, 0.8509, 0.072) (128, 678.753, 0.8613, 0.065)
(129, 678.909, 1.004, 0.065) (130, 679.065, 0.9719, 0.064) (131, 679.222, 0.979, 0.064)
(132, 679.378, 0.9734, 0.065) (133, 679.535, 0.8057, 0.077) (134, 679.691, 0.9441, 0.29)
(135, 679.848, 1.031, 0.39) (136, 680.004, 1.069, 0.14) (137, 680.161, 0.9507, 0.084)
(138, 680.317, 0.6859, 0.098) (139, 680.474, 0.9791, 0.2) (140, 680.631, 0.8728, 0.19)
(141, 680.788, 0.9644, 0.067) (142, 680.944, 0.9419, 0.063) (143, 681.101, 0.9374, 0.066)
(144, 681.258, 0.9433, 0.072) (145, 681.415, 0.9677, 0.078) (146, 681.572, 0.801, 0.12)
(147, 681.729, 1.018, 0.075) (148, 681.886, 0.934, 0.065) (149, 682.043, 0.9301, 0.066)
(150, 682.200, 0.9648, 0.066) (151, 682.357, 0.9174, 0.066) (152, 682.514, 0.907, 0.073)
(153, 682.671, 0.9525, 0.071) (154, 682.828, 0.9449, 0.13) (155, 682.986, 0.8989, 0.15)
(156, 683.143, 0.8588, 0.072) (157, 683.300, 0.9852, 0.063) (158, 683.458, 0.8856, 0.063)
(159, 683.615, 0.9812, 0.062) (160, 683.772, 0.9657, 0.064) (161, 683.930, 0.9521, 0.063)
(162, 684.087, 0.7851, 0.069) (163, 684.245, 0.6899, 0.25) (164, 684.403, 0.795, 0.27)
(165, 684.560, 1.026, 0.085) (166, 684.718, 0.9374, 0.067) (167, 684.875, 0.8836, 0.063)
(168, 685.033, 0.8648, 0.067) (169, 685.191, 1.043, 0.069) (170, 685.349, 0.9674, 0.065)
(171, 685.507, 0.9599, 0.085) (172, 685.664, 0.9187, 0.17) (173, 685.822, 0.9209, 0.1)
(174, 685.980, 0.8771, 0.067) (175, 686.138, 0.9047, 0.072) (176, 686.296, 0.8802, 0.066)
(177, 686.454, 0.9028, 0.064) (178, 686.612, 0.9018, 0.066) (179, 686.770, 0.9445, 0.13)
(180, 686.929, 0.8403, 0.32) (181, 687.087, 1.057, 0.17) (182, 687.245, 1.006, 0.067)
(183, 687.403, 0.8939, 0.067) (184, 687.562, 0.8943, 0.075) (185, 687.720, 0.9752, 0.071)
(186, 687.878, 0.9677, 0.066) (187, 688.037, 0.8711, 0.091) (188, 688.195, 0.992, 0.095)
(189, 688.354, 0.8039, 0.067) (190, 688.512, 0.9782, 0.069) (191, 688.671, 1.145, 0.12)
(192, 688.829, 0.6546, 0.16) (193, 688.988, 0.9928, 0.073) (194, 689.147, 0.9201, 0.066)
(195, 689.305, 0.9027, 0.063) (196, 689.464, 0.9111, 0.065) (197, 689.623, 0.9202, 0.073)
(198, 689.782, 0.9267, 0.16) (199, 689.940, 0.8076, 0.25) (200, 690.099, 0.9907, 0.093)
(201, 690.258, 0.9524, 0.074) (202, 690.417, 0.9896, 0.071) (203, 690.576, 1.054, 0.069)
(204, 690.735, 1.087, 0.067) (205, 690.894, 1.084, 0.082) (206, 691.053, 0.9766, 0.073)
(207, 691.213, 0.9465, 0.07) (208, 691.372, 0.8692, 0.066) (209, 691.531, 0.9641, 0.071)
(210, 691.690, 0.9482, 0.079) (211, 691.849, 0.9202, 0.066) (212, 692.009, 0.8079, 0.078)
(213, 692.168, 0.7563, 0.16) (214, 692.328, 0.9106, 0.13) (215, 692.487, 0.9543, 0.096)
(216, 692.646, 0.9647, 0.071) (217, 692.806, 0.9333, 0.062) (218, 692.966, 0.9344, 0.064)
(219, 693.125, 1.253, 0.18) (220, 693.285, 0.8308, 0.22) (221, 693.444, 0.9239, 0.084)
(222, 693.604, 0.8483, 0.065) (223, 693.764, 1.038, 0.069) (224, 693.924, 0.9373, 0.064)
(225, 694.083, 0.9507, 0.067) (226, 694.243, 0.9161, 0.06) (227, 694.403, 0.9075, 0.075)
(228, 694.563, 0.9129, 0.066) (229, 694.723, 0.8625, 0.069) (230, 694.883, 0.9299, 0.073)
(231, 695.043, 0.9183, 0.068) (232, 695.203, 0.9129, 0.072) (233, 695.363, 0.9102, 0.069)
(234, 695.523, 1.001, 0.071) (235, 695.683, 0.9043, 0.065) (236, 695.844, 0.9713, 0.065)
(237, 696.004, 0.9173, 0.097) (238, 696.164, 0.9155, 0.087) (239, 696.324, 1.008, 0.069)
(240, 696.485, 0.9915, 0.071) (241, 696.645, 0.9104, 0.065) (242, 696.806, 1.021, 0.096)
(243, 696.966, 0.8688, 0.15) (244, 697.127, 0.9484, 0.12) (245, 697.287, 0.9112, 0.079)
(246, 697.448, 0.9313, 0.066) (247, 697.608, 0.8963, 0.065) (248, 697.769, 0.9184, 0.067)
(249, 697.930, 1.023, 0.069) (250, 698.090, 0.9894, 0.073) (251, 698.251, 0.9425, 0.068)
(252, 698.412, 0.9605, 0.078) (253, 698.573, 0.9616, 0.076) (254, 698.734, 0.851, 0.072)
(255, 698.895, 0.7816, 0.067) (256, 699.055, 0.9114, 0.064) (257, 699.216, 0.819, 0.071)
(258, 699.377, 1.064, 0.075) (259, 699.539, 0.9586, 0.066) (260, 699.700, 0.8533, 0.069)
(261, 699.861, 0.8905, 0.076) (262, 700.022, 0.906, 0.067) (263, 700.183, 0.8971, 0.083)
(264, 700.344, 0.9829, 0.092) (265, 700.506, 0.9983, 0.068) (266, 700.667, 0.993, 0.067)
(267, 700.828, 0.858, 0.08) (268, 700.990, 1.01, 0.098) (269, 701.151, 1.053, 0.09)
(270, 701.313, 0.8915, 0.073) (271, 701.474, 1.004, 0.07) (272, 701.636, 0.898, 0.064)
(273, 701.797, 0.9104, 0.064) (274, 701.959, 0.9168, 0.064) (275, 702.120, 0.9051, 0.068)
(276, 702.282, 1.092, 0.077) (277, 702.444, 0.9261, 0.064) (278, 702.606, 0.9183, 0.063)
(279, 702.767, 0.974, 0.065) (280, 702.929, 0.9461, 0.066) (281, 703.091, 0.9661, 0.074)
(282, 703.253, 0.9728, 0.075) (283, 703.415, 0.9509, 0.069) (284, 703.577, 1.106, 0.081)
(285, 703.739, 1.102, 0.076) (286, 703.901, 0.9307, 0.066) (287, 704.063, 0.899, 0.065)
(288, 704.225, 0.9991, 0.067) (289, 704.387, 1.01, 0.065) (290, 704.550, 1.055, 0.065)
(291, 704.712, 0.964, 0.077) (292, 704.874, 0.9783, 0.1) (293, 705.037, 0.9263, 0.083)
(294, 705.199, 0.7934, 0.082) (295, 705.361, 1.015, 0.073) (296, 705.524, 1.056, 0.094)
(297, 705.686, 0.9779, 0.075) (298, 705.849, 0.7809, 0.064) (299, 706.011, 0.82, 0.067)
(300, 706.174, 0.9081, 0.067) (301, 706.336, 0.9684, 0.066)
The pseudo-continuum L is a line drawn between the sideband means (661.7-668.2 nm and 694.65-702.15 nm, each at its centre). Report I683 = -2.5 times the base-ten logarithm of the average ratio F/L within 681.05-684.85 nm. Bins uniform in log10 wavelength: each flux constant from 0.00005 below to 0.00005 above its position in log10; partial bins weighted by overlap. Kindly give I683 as 0.04 mag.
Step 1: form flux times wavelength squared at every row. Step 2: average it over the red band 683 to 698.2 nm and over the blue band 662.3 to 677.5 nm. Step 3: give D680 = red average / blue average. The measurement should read 1.06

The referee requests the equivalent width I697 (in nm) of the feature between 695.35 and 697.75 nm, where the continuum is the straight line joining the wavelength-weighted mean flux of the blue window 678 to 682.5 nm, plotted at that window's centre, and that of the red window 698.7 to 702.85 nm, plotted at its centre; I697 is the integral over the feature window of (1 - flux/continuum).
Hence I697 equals -0.02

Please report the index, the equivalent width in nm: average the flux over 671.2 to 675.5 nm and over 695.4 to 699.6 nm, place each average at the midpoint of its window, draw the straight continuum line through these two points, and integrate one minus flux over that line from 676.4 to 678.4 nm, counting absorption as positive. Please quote -0.114 nm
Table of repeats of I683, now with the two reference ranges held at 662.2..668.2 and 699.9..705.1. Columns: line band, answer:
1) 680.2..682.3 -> 0.047 mag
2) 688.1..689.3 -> 0.043 mag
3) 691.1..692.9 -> 0.064 mag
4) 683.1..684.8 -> 0.074 mag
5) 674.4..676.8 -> 0.040 mag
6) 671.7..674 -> 0.053 mag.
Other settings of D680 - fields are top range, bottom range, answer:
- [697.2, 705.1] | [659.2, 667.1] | 1.10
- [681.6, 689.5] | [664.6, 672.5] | 1.03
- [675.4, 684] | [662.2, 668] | 1.03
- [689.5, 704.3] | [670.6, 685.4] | 1.08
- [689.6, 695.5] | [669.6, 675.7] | 1.10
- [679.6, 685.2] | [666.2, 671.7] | 1.02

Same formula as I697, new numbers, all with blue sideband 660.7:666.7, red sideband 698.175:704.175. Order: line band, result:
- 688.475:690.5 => 0.045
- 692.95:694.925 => 0.014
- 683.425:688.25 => 0.168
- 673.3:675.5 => 0.182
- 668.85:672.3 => 0.164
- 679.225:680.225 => -0.010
